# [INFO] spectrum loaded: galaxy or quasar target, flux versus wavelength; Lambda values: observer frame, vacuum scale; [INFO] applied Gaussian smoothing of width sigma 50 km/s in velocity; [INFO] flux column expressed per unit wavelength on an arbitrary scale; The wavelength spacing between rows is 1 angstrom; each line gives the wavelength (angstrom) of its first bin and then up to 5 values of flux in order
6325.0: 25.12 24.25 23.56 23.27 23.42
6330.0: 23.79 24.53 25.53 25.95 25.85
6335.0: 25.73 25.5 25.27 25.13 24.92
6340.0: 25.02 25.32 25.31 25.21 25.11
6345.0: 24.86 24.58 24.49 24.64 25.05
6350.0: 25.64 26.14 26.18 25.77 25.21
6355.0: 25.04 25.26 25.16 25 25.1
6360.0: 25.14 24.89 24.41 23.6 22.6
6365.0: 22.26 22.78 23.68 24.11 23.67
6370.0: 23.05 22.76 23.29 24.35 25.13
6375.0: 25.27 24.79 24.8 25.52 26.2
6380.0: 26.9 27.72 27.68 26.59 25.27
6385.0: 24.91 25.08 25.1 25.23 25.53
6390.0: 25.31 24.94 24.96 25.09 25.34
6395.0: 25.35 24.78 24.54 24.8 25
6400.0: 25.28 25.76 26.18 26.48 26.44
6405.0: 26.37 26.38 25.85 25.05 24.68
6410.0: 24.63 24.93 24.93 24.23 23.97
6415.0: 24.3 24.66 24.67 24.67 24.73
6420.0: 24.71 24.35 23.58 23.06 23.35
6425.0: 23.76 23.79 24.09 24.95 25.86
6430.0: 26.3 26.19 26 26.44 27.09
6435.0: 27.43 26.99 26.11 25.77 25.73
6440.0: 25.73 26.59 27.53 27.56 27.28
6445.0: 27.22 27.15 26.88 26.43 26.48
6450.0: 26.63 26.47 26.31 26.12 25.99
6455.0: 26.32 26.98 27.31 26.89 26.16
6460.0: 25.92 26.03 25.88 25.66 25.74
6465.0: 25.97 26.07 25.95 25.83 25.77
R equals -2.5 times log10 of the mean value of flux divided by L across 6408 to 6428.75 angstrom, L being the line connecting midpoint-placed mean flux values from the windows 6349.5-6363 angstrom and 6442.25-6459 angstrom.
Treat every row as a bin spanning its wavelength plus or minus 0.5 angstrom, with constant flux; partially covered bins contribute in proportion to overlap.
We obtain 0.08 mag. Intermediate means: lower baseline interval 25.2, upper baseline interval 26.7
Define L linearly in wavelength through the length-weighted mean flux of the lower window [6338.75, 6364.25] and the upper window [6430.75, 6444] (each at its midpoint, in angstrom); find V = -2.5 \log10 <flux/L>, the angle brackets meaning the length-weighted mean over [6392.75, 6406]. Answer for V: 0.02 mag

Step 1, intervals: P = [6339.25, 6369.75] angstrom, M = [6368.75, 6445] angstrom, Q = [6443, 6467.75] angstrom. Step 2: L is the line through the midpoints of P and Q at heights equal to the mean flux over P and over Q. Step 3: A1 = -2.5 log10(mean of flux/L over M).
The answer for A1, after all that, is 0.01 mag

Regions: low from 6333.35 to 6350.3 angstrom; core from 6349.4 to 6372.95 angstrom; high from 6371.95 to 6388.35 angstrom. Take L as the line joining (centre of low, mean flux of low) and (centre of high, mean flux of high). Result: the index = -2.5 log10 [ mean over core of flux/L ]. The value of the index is 0.04 mag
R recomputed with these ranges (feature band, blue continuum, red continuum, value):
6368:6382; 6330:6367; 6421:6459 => 0.01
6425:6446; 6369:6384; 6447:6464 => -0.01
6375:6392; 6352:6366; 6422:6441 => -0.04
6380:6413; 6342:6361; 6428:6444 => 0.02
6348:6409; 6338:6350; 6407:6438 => 0.00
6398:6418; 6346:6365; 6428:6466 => 0.02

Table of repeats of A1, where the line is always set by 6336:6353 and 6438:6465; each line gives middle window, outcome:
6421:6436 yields 0.04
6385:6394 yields 0.03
